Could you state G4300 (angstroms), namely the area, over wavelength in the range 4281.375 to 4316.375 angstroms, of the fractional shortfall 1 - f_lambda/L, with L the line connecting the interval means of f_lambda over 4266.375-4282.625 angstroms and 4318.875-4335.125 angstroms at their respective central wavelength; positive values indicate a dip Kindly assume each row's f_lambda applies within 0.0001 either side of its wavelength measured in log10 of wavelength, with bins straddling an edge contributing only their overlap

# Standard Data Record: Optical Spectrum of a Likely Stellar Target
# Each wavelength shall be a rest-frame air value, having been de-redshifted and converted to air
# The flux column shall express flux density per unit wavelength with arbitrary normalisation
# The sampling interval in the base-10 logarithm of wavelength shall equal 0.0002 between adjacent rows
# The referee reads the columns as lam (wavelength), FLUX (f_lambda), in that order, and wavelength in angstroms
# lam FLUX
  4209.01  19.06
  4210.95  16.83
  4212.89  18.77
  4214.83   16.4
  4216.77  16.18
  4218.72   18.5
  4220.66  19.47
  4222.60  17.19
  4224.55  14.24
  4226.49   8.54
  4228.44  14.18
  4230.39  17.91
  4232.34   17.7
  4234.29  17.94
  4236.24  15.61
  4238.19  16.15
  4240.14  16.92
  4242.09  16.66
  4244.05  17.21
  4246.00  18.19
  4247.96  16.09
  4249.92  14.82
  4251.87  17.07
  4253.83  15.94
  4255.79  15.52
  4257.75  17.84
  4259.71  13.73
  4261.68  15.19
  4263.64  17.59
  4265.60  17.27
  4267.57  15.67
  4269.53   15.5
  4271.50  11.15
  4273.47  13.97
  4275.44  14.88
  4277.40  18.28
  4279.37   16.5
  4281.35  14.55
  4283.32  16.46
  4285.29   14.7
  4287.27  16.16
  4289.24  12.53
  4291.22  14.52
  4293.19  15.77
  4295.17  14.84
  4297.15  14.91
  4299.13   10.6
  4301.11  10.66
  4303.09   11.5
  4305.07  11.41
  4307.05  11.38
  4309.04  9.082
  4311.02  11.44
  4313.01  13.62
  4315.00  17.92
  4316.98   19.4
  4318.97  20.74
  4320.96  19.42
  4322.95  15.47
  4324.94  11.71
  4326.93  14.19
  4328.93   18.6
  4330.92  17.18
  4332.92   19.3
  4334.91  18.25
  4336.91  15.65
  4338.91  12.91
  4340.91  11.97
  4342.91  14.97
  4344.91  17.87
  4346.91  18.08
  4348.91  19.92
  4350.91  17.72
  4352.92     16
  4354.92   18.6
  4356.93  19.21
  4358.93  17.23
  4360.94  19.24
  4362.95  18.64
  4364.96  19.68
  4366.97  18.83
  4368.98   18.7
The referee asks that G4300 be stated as 5.4 angstroms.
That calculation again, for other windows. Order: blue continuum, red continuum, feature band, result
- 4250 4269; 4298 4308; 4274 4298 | -4.1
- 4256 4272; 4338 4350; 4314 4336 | -2.1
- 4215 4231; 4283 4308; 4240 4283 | -4.2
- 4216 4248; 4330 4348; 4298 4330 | 4.1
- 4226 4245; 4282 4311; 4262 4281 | -1.7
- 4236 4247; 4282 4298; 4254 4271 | 0.2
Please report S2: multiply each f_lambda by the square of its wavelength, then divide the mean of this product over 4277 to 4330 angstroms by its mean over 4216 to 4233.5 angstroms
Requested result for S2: 0.9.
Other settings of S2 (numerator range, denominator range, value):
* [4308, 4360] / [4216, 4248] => 1.05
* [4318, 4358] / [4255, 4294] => 1.13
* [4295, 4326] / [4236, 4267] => 0.88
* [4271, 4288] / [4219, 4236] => 0.98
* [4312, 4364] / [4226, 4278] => 1.12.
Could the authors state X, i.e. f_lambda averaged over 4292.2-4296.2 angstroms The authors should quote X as 15.3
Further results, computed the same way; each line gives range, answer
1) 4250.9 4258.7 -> 16.6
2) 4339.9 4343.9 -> 13.5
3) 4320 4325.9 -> 15.5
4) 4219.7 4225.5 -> 17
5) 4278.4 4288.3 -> 15.6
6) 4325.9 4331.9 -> 16.6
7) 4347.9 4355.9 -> 18.1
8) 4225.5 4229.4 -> 11.4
